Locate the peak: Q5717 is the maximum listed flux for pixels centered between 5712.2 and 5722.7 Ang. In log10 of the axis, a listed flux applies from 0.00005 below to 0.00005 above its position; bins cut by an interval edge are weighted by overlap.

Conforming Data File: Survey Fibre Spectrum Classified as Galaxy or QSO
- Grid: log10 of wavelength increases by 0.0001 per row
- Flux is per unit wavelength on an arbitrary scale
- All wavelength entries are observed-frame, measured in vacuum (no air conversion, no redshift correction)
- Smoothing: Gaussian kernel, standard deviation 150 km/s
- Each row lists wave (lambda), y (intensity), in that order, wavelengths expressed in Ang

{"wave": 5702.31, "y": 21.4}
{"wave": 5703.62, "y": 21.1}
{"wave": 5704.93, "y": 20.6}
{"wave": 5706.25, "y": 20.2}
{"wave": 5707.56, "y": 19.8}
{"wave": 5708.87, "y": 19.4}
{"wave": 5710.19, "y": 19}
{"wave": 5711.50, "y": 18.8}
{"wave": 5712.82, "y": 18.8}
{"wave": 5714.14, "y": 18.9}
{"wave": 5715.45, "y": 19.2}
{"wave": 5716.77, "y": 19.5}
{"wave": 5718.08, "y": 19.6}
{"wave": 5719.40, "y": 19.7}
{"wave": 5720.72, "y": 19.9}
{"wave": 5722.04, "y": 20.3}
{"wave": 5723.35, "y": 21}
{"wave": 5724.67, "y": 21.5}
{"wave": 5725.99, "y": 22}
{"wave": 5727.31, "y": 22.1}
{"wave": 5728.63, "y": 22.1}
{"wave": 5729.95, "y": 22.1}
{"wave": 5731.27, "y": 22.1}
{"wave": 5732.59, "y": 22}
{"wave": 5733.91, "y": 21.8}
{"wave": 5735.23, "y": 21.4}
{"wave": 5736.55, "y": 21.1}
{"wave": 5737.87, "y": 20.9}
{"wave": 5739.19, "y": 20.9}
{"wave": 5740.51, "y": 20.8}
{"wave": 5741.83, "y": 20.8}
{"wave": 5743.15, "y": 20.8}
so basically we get 20.3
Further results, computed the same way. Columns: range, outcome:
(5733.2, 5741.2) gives 21.8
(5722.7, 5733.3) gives 22.1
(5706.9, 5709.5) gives 19.8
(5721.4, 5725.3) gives 21.5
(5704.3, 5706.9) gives 20.6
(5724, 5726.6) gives 22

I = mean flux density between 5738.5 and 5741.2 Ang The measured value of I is 20.9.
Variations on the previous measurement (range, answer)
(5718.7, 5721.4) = 19.7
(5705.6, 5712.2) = 19.4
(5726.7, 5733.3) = 22.1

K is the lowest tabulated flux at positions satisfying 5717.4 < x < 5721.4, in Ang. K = 19.6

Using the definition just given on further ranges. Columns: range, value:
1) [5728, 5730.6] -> 22.1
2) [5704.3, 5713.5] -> 18.8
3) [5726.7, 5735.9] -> 21.4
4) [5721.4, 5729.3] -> 20.3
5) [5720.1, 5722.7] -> 19.9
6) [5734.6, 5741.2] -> 20.8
